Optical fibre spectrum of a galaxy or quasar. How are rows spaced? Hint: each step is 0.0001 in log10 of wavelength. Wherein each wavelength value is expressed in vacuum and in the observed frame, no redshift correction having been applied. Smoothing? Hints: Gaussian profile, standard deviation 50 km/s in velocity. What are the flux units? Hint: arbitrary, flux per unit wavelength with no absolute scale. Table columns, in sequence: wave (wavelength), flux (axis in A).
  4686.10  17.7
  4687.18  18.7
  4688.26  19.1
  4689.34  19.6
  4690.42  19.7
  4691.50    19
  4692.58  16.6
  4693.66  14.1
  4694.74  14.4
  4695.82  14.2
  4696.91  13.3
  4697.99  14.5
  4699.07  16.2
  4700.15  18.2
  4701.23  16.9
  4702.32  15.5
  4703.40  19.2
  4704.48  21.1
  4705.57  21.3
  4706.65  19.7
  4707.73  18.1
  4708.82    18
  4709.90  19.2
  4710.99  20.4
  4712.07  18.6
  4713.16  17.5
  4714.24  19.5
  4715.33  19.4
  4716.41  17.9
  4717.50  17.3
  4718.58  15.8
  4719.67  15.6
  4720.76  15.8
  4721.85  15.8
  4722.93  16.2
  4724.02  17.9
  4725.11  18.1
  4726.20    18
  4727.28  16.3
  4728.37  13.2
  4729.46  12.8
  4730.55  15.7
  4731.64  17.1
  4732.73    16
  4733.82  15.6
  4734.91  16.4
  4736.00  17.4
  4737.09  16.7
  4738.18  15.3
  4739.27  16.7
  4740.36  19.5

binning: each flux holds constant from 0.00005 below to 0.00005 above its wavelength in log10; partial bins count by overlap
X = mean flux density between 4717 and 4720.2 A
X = 16.2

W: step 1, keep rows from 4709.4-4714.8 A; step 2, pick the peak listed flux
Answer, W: 20.4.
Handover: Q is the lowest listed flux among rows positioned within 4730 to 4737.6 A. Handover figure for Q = 15.6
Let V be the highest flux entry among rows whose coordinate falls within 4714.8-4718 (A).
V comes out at 19.4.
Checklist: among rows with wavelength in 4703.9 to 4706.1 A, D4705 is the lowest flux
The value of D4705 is 21.1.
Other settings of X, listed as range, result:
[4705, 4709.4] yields 19.3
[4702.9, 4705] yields 20.2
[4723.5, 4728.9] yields 16.7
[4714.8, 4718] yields 18.2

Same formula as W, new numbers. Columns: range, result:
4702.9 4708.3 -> 21.3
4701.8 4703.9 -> 19.2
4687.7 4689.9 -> 19.6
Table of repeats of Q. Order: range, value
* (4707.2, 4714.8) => 17.5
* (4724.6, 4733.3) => 12.8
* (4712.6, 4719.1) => 15.8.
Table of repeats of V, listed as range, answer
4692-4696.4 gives 16.6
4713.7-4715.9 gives 19.5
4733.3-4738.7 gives 17.4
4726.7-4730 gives 16.3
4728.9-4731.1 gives 15.7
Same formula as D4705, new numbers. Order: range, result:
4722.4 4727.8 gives 16.2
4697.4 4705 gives 14.5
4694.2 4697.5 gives 13.3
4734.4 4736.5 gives 16.4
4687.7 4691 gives 19.1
